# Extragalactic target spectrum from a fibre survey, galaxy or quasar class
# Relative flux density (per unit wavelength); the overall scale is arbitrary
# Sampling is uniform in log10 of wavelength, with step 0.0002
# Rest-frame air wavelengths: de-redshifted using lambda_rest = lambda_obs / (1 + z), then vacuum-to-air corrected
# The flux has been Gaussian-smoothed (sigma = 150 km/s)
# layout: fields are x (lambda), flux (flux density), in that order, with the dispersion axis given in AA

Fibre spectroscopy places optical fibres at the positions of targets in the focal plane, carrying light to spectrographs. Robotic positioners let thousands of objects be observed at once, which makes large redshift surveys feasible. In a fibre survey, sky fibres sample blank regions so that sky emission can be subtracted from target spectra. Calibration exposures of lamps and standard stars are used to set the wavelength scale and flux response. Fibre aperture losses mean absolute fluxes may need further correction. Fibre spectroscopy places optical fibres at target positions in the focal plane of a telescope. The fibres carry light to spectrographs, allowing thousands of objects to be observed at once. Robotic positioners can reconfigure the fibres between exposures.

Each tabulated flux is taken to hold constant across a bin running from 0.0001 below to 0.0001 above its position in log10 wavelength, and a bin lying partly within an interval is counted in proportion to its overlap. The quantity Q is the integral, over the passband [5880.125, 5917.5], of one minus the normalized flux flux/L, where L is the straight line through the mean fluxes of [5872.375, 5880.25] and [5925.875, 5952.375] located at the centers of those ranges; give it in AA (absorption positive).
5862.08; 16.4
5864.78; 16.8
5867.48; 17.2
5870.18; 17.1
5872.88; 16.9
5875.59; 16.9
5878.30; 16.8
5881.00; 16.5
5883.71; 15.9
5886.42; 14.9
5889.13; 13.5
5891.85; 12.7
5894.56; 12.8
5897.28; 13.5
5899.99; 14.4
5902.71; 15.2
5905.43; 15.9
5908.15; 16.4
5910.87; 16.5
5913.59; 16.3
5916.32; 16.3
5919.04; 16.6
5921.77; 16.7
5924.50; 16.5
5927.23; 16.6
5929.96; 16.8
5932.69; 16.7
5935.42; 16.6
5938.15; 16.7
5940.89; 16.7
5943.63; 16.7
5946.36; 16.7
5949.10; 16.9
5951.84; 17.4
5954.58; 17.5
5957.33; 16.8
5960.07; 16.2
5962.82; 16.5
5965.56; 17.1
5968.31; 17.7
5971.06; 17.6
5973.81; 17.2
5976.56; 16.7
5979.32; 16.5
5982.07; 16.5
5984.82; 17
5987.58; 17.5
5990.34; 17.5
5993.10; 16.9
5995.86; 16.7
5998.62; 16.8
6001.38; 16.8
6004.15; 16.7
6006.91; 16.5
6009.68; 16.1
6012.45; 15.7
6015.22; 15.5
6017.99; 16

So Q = 3.9 AA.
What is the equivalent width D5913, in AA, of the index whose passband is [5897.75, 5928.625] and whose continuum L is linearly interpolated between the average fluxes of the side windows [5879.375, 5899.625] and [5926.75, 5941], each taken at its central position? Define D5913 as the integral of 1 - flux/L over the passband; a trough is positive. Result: -0.9 AA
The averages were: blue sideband 14.3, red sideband 16.7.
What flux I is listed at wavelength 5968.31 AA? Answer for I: 17.7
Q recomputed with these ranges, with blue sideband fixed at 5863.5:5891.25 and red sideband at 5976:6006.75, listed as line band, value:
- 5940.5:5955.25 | -0.3 AA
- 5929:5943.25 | -0.2 AA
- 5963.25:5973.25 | -0.4 AA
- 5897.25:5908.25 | 0.8 AA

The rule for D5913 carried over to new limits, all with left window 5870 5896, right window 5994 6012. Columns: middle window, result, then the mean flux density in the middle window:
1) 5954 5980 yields -1.3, 17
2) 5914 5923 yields -0.5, 16.5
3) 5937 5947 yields -0.5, 16.7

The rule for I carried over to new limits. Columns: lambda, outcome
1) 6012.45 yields 15.7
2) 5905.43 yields 15.9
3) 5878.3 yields 16.8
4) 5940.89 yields 16.7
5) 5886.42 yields 14.9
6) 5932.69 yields 16.7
